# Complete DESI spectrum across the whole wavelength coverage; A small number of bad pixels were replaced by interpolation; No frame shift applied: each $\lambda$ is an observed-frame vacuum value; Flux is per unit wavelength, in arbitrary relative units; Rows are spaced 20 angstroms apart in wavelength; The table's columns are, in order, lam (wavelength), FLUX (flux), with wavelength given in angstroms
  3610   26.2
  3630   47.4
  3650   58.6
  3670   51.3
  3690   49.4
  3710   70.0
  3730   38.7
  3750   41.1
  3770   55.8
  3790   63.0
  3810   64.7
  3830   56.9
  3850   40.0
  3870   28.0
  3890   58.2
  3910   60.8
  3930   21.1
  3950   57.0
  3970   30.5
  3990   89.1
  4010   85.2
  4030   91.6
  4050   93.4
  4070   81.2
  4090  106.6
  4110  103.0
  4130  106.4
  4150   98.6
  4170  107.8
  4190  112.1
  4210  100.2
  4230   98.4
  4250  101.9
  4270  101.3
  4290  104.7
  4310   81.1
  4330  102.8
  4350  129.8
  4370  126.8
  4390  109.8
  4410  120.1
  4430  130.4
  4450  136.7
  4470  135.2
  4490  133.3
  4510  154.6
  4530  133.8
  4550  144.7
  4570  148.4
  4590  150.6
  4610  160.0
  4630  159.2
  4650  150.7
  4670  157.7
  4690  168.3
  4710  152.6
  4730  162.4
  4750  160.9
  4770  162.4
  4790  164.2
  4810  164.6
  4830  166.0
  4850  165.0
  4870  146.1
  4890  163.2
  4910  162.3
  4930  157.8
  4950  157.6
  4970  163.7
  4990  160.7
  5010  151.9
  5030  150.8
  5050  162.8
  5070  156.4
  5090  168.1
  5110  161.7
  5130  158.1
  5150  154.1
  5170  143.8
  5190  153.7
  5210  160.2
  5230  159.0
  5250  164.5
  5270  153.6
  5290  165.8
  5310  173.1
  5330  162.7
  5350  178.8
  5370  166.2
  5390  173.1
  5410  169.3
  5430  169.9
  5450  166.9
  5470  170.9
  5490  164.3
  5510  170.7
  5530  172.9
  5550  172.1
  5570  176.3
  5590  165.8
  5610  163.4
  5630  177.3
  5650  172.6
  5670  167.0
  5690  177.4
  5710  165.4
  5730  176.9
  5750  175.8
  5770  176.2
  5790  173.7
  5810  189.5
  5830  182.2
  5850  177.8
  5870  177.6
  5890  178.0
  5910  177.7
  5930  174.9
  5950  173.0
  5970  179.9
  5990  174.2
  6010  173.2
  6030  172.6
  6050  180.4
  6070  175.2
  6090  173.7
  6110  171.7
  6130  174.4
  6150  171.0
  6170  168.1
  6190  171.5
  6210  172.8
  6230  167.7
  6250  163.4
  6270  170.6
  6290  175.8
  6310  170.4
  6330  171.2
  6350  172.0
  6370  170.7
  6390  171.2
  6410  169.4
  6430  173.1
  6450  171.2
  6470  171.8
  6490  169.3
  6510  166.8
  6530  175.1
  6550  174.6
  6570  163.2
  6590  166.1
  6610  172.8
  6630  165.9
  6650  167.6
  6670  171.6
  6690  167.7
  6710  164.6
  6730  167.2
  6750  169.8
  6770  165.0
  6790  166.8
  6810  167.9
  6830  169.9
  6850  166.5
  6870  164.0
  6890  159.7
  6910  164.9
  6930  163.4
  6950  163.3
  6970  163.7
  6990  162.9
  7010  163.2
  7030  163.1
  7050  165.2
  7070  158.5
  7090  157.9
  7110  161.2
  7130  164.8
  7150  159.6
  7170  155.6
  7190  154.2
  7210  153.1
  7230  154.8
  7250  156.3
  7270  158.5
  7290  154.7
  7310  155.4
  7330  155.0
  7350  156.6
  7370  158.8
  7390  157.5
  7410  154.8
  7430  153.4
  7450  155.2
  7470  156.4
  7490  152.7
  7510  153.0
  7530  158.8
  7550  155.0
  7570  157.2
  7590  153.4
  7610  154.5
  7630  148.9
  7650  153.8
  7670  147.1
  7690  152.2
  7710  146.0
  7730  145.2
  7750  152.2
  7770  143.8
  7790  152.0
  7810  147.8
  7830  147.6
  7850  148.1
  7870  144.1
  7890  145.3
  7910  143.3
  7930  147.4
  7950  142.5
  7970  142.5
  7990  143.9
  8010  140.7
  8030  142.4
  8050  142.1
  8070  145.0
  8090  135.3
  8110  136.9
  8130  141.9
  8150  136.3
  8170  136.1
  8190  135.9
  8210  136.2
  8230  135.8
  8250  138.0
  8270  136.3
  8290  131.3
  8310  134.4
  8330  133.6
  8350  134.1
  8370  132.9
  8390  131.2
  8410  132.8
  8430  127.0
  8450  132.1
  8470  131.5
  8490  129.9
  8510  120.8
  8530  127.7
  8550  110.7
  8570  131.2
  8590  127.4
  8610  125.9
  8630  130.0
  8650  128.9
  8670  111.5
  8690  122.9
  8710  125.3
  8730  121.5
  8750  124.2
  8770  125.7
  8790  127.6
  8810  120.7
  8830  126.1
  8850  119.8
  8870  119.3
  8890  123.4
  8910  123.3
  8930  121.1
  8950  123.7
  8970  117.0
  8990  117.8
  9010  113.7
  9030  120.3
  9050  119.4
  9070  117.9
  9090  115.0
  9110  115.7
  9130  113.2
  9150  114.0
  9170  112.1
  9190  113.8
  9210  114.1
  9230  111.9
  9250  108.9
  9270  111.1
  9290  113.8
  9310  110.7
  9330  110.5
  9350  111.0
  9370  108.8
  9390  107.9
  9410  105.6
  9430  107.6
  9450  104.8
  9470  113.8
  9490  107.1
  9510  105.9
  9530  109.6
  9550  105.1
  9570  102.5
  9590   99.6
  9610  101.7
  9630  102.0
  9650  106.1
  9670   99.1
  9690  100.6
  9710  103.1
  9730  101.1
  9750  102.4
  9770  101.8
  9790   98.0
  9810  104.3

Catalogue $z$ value 0.000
